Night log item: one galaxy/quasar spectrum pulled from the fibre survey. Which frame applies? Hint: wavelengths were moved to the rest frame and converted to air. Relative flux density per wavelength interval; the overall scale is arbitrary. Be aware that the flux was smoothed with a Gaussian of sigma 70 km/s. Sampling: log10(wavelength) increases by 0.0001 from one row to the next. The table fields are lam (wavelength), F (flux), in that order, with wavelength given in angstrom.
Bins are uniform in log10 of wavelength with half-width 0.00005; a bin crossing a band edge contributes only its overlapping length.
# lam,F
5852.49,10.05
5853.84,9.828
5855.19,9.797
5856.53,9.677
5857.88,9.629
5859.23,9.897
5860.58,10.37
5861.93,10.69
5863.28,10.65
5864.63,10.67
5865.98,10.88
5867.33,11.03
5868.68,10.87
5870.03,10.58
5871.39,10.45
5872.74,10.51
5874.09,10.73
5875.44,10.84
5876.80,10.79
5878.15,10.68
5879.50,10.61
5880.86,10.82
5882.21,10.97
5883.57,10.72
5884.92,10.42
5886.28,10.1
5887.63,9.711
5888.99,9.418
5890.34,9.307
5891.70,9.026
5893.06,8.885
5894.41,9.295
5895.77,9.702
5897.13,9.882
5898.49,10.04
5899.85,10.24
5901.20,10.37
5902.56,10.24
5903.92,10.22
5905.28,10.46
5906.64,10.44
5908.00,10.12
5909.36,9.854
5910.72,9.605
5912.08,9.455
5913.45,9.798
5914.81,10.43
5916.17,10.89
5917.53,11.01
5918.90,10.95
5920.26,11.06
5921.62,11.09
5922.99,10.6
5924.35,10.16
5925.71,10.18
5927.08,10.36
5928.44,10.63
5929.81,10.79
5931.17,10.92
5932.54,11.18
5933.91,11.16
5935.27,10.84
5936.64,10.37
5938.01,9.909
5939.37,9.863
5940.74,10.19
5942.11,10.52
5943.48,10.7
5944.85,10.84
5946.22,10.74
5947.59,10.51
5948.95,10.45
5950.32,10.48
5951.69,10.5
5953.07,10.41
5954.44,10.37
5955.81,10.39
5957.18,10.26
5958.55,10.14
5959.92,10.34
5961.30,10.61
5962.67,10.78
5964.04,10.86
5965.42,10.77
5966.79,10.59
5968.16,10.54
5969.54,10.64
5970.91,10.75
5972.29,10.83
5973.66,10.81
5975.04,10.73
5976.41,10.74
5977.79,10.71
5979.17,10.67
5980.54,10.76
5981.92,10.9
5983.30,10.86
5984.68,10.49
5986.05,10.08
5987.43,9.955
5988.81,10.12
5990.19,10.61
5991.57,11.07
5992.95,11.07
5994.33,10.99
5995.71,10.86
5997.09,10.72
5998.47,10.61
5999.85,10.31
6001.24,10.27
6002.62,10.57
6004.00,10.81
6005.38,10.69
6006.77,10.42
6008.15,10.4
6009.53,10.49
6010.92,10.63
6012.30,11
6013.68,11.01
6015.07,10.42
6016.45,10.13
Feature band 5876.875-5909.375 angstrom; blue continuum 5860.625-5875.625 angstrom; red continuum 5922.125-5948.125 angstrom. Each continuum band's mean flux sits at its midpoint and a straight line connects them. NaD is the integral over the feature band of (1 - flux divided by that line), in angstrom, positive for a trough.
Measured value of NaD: 1.7 angstrom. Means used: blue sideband 10.7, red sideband 10.6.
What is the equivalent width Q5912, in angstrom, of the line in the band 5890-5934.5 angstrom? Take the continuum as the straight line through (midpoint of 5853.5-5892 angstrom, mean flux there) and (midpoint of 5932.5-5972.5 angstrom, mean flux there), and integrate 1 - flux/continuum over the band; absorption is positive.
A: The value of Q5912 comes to 0.8 angstrom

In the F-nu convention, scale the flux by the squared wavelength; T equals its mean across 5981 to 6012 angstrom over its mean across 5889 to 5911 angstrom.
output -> 1.11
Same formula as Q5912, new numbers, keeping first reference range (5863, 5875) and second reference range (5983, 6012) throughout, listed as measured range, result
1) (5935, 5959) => 0.5 angstrom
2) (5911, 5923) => 0.1 angstrom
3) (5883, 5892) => 0.7 angstrom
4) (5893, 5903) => 0.8 angstrom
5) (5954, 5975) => 0.0 angstrom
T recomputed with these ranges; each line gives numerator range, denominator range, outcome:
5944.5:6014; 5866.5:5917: 1.07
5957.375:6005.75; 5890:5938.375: 1.06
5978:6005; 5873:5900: 1.09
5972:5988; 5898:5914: 1.08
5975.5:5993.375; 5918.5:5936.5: 1.01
